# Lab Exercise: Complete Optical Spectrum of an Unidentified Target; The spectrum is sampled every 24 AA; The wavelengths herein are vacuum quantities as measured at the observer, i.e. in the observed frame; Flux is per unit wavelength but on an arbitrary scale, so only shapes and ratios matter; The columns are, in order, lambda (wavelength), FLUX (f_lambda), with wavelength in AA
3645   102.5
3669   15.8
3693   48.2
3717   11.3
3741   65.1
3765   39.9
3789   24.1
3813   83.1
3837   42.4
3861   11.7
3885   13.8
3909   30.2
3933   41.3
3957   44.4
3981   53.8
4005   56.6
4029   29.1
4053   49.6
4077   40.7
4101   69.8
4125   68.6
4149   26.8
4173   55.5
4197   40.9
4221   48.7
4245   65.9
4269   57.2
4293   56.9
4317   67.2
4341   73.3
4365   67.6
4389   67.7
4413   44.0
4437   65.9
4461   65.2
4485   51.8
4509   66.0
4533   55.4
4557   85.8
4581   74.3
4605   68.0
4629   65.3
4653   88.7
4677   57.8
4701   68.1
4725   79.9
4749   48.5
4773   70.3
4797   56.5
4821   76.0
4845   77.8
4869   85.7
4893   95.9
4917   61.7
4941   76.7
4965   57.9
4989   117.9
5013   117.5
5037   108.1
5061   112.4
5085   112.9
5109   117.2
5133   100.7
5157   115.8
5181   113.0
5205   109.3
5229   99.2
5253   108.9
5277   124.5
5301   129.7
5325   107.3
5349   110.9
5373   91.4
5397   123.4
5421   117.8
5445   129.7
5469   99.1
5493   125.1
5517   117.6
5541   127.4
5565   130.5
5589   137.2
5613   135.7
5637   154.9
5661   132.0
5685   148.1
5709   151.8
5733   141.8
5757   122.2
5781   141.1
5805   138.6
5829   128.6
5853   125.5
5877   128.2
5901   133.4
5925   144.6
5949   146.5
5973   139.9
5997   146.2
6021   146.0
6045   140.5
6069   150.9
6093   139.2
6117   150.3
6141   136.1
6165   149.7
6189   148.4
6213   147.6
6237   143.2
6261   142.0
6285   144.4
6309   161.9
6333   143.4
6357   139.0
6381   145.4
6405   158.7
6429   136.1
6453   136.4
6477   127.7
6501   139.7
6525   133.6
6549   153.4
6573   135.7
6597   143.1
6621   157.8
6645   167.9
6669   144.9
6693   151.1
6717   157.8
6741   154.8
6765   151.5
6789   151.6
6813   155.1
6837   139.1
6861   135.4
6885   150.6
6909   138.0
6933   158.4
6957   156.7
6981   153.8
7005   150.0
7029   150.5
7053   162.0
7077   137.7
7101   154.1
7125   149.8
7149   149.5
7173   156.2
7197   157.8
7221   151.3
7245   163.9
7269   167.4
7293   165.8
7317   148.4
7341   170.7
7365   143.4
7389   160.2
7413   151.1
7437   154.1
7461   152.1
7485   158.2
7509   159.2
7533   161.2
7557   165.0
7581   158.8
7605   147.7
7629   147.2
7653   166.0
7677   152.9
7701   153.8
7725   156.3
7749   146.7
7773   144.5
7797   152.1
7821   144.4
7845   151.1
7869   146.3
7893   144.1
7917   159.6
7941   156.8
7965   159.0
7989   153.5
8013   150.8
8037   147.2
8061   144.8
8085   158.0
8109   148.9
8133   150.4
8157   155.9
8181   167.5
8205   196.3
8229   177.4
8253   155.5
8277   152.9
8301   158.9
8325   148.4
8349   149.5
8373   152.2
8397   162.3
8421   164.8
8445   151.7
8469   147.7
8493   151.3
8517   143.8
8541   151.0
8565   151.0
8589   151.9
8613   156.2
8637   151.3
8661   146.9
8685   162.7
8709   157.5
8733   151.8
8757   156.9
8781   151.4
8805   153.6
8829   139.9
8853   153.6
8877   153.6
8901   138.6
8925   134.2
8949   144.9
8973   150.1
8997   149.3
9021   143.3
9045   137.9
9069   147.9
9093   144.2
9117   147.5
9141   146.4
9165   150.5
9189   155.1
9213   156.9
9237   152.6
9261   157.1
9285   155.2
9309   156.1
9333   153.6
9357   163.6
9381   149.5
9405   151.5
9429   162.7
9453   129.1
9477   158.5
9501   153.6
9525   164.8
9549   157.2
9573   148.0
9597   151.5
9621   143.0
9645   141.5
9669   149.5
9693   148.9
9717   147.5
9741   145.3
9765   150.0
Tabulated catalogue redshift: 0.250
